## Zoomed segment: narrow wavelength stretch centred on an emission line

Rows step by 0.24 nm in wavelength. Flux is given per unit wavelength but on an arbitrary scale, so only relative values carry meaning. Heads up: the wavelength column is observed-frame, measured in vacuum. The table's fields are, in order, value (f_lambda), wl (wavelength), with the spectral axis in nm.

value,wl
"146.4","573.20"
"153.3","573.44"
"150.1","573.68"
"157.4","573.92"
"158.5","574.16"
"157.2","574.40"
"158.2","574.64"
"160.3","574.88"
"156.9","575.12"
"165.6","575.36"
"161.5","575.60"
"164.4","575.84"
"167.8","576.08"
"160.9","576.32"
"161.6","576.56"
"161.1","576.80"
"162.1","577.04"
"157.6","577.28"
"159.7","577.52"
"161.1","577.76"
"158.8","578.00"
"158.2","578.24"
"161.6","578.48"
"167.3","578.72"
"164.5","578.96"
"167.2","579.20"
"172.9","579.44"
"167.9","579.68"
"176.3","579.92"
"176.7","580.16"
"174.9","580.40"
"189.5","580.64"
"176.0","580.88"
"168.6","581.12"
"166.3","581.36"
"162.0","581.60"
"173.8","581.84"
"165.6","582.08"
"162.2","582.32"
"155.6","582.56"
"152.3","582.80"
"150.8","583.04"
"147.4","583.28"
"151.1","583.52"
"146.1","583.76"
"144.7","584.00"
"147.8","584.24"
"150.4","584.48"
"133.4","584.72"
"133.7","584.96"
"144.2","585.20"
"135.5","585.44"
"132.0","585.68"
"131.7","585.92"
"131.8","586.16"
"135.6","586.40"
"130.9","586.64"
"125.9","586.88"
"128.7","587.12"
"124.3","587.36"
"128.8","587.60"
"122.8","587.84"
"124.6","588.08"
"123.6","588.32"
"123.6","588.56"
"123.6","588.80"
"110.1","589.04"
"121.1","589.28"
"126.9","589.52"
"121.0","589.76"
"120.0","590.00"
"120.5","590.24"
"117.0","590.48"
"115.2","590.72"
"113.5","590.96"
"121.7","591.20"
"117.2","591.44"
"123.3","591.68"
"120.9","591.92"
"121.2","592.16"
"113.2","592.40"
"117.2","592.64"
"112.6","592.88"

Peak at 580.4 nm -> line C III] 1909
